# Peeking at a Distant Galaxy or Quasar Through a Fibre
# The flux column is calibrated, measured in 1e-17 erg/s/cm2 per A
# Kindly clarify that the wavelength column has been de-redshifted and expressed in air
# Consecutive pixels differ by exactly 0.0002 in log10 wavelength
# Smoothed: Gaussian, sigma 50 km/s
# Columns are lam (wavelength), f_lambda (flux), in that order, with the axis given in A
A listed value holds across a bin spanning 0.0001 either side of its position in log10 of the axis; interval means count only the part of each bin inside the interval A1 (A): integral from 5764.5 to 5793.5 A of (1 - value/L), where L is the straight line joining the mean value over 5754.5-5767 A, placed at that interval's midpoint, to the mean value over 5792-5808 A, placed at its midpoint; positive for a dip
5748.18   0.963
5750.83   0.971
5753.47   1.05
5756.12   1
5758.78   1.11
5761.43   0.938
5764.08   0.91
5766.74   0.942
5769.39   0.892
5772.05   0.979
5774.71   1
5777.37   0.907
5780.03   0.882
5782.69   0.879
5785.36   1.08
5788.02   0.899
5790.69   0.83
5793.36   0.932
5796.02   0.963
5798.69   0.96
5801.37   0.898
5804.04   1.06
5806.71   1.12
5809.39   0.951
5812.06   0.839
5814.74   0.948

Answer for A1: 1.7 A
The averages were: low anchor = 0.984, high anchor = 0.988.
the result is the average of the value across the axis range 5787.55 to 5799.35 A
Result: 0.916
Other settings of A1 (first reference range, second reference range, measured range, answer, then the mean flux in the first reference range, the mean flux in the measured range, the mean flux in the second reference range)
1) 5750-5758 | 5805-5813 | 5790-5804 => 0.78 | 1.02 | 0.934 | 0.981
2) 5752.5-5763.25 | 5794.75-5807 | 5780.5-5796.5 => 1.15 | 1.02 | 0.926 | 0.99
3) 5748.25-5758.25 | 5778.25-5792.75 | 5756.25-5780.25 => 0.22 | 1.01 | 0.957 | 0.914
